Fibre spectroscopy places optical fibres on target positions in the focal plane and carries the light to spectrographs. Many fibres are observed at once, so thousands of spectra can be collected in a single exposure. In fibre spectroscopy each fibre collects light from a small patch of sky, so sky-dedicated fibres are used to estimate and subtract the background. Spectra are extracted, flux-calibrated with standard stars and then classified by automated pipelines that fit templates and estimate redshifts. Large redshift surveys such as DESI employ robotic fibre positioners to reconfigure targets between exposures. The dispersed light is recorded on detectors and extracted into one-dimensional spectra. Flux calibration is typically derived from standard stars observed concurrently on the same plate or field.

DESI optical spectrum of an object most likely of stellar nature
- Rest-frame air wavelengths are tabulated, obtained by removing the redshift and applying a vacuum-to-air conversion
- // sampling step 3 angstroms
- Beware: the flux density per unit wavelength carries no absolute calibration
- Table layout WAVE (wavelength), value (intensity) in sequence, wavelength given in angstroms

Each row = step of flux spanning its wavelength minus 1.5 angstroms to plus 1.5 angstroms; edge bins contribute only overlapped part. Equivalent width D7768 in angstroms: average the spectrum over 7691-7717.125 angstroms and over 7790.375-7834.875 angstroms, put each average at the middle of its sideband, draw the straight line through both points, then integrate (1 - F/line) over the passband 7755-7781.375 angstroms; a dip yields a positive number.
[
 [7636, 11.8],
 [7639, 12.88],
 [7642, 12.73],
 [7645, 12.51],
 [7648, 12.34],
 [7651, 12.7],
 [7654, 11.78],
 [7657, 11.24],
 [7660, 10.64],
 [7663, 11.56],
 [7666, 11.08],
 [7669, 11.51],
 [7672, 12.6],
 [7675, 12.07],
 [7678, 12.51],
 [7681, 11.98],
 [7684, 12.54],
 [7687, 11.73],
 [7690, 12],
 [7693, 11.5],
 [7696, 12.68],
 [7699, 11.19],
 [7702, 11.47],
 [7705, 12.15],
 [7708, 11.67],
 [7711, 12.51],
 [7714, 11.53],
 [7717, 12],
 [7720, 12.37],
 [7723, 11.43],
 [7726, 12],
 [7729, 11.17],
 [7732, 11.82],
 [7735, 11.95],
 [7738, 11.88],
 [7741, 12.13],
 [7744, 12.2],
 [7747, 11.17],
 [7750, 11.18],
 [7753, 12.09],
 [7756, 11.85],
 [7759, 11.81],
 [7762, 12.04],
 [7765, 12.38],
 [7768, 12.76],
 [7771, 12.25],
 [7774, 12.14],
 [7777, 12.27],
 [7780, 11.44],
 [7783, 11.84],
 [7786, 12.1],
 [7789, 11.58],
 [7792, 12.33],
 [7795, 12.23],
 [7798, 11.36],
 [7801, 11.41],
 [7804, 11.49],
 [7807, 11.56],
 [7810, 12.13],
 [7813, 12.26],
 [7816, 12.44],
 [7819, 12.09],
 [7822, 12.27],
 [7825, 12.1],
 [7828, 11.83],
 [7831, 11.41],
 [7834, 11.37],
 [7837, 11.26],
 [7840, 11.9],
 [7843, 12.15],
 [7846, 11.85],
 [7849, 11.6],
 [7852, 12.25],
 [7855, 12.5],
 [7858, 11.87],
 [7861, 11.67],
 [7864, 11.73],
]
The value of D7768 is -0.5 angstroms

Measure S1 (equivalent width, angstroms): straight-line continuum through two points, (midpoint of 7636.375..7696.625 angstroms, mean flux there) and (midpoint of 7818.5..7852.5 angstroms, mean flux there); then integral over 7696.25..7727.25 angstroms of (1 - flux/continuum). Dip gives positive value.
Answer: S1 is 0.3 angstroms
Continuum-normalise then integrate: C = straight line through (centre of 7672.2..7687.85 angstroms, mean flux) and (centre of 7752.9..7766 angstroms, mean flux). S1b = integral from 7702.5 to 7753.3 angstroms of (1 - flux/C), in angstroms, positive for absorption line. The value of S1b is 1.1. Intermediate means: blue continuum 12.2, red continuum 12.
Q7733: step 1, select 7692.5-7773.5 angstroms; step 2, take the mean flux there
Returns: 11.9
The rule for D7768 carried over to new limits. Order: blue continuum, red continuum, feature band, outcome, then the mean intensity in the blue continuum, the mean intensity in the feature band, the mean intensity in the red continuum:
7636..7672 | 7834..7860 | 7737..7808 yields 0.0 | 11.9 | 11.9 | 11.9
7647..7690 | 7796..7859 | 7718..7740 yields 0.1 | 11.9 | 11.8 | 11.9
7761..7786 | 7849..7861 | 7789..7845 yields 1.1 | 12.1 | 11.9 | 12.1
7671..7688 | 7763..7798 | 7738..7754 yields 0.5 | 12.2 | 11.8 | 12.1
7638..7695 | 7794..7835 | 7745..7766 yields 0.2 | 12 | 11.8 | 11.9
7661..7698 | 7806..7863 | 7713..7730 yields 0.2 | 12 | 11.8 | 11.9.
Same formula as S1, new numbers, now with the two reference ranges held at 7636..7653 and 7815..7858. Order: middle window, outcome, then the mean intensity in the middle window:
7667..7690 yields 0.6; 12.1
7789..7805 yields 0.4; 11.8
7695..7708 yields 0.6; 11.8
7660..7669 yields 0.9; 11.2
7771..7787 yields 0.2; 12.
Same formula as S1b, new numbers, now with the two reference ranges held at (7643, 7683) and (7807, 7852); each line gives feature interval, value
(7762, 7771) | -0.4 angstroms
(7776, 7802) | 0.1 angstroms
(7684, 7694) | 0.0 angstroms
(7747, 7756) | 0.2 angstroms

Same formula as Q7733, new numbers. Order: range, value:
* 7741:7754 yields 11.7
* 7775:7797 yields 12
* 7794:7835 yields 11.9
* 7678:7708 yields 11.9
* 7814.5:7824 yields 12.3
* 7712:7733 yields 11.8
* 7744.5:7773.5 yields 12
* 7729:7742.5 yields 11.9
